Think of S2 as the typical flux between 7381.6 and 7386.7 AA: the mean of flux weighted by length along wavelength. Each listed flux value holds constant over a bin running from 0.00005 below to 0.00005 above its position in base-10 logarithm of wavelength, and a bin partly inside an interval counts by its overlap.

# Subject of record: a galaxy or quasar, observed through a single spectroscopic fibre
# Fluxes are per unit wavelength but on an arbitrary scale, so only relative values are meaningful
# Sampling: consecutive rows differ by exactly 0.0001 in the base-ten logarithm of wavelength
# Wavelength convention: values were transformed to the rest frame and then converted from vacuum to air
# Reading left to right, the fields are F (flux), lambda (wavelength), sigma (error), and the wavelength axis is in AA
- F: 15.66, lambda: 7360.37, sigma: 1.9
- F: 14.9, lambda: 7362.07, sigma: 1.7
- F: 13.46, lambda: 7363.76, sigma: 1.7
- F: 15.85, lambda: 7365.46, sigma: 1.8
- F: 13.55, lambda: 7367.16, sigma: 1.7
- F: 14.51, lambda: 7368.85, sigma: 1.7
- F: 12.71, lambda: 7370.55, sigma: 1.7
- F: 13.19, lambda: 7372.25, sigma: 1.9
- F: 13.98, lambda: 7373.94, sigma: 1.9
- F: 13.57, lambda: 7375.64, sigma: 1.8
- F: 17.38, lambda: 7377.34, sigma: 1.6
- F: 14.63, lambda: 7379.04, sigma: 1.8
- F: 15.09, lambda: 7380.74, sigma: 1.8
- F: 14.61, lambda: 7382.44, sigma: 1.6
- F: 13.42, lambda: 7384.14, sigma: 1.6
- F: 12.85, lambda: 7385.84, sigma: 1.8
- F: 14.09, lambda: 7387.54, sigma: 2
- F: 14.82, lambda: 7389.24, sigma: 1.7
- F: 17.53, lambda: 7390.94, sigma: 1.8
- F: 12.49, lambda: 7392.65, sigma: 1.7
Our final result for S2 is 13.6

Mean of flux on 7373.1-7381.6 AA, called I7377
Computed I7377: 14.9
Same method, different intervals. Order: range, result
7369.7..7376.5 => 13.4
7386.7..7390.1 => 14.5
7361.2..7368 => 14.4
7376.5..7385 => 15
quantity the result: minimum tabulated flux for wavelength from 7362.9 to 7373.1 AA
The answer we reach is 12.71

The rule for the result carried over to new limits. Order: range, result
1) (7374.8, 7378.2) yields 13.57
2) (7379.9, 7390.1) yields 12.85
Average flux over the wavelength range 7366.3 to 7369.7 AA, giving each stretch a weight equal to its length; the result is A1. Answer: 14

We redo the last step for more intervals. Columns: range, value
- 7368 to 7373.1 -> 13.5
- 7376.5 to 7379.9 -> 16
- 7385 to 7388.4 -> 13.5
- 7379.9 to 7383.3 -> 14.8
